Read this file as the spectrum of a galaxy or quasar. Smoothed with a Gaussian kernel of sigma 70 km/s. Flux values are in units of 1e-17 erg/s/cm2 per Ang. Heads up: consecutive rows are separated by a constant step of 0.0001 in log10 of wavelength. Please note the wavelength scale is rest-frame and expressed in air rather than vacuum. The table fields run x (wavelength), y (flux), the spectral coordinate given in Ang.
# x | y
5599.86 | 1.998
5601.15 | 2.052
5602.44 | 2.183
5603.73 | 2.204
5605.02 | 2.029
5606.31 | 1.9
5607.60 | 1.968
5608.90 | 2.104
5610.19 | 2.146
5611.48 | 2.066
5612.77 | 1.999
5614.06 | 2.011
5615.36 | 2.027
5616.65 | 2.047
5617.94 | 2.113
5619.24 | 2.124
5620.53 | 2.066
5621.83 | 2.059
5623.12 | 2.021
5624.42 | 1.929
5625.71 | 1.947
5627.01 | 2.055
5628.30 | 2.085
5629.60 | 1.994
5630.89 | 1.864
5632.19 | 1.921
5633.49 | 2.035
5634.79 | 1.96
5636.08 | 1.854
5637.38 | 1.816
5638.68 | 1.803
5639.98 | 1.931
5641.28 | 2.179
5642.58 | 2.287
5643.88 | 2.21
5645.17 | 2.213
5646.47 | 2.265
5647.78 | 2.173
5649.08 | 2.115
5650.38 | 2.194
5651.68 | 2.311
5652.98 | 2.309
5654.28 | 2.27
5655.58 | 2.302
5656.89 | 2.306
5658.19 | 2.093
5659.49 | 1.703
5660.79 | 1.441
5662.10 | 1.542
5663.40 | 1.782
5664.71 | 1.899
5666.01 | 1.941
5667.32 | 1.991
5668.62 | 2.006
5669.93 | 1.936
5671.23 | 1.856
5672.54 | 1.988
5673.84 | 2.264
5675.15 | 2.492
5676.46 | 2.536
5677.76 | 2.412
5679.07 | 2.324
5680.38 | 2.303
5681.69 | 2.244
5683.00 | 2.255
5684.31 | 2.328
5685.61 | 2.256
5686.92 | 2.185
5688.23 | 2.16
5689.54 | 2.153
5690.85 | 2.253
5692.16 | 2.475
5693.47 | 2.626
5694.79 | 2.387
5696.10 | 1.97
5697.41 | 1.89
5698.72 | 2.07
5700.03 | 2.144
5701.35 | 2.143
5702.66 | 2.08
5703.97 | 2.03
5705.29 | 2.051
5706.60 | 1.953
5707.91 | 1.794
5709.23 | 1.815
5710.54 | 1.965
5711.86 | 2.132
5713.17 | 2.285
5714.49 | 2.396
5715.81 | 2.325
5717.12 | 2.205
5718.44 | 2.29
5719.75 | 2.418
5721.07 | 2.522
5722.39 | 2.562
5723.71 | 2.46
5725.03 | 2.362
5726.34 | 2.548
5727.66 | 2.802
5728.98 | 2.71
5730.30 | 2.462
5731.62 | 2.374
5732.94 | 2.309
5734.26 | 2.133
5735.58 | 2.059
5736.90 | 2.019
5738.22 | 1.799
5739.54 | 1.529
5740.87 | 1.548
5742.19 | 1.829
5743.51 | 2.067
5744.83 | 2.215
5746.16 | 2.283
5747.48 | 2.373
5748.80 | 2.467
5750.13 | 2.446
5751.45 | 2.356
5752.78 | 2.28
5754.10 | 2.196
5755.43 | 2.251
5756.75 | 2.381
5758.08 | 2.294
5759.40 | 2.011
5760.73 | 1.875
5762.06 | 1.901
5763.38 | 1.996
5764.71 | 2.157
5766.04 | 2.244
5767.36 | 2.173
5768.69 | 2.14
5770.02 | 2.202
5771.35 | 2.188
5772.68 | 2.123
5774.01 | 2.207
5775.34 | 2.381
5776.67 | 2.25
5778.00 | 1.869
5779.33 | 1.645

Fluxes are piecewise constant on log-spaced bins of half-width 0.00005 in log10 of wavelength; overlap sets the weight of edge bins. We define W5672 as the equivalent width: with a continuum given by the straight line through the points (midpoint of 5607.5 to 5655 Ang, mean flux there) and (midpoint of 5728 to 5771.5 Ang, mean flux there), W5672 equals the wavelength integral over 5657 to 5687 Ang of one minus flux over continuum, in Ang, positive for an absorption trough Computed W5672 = 0.3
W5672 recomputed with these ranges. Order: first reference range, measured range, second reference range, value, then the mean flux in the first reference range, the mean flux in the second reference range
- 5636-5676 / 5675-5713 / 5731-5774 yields -1.84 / 2.05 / 2.13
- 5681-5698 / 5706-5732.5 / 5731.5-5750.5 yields -2.10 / 2.25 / 2.08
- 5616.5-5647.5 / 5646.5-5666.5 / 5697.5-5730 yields 0.60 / 2.03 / 2.25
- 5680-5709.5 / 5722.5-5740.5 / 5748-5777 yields -0.72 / 2.16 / 2.21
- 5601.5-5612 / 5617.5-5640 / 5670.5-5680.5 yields 1.67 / 2.07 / 2.27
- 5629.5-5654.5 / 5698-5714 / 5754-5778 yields 0.60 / 2.08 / 2.16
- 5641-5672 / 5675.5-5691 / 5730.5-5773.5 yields -1.59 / 2.05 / 2.14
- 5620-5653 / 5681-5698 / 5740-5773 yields -1.18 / 2.06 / 2.16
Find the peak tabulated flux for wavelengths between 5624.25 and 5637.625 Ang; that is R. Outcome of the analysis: 2.085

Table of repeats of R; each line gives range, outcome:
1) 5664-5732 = 2.802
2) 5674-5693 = 2.536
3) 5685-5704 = 2.626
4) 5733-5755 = 2.467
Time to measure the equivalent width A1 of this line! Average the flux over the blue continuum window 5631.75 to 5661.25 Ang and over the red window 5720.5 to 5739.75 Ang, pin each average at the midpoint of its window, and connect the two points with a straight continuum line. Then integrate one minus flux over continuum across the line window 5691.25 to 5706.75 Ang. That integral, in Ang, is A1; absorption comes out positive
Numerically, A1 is 0.5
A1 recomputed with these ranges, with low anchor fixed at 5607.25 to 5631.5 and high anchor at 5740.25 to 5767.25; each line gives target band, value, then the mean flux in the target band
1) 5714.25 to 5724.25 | -1.3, 2.4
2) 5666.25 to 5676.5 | -0.1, 2.1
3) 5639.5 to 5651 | -0.7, 2.18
